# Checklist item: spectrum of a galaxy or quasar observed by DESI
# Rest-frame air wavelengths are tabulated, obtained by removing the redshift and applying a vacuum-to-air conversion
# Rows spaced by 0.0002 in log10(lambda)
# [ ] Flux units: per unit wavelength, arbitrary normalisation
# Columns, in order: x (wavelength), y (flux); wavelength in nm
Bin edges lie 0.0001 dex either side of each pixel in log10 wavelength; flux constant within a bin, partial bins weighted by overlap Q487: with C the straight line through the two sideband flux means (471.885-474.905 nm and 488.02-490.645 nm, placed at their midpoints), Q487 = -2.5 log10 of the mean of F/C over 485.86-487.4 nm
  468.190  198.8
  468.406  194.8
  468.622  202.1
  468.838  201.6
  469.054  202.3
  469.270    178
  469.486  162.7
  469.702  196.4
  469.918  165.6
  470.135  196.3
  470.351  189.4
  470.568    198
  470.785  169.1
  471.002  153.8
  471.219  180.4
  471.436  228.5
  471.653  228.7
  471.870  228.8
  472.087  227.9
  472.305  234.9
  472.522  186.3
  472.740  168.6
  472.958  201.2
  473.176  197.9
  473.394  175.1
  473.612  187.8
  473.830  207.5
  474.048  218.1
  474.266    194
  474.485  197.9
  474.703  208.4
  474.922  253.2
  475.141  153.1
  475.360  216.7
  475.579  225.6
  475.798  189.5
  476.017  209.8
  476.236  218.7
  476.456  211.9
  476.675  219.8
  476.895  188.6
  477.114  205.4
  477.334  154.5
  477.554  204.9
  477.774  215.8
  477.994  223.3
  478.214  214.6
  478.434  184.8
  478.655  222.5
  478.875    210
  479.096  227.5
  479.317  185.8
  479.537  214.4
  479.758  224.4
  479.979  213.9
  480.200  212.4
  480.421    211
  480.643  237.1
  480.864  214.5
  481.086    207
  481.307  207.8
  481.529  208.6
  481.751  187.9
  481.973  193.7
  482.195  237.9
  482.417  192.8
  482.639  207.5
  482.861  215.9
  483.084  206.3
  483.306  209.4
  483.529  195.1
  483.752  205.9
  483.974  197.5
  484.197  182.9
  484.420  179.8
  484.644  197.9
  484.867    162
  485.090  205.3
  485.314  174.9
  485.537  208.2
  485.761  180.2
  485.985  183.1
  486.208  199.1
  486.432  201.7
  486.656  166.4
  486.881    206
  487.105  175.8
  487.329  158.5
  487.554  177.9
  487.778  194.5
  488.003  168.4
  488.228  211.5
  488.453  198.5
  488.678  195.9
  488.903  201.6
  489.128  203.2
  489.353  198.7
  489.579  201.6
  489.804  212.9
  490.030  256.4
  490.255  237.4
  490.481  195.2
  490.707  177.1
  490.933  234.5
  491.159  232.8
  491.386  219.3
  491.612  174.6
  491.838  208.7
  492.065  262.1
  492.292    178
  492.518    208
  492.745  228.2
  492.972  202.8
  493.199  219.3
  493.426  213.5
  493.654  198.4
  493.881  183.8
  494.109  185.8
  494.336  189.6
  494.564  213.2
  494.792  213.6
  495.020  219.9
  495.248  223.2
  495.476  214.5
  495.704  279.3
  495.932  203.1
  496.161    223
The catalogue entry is 0.12 mag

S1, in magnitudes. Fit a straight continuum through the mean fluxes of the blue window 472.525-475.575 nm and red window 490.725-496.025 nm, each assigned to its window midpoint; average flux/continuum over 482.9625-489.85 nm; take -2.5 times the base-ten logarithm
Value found 0.08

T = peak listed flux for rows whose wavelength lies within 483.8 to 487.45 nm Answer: 208.2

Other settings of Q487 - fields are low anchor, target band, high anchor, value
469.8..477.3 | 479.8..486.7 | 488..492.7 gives 0.03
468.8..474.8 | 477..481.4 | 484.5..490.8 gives -0.08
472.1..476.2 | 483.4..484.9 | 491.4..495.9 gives 0.09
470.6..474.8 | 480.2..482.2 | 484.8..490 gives -0.08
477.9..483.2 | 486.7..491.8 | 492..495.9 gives 0.06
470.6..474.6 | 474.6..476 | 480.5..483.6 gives -0.03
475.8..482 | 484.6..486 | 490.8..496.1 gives 0.13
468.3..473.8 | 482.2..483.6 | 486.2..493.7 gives -0.04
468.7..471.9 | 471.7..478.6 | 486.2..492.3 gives -0.06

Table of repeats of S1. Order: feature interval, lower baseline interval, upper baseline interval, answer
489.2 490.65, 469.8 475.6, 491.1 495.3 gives -0.04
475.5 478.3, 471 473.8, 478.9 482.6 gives 0.00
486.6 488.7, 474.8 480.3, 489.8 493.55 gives 0.15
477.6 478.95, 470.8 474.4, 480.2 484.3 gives -0.04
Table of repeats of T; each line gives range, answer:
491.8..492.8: 262.1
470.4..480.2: 253.2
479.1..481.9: 237.1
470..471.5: 228.5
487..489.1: 211.5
